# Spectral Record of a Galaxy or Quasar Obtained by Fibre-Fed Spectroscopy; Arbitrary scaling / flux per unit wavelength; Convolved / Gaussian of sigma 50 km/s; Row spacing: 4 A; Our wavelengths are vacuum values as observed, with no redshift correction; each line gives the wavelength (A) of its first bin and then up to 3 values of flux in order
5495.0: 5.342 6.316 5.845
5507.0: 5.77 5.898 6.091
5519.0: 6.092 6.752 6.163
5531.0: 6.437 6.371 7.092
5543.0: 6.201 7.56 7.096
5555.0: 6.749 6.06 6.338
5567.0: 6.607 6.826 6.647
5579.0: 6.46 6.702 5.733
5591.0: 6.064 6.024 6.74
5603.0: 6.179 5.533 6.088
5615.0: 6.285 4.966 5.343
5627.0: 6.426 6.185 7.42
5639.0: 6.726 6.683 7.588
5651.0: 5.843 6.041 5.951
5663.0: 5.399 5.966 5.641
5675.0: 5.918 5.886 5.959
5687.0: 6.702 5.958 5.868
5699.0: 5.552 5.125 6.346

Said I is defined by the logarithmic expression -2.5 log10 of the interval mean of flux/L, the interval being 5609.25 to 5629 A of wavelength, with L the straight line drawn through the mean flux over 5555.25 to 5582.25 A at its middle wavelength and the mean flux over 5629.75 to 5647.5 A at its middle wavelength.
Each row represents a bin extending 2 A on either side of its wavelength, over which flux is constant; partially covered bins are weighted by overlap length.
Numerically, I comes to 0.168 mag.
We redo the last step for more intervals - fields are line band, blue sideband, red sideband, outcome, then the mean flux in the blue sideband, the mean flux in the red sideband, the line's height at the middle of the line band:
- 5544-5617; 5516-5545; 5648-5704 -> -0.03 mag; 6.43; 5.89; 6.24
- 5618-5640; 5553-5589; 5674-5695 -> 0.01 mag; 6.46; 6.07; 6.26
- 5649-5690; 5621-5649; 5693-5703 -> 0.02 mag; 6.62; 5.59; 6.06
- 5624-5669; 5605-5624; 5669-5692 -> -0.10 mag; 5.66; 6.01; 5.83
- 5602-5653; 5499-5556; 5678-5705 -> -0.03 mag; 6.43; 5.86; 6.08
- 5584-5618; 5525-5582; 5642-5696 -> 0.06 mag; 6.62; 6.09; 6.4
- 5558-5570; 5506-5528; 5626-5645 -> -0.01 mag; 6.14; 6.7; 6.36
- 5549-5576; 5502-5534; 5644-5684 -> -0.09 mag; 6.15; 6.04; 6.11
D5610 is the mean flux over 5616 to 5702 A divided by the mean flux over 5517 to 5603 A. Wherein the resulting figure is 0.94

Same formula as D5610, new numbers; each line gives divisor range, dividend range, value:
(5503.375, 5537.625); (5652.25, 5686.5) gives 0.95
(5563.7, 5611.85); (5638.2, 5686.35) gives 0.97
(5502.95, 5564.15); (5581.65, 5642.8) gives 0.96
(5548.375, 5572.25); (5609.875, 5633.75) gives 0.89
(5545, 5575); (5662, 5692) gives 0.88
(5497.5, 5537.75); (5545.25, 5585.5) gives 1.08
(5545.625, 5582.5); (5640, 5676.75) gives 0.92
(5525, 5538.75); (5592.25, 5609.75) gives 0.95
